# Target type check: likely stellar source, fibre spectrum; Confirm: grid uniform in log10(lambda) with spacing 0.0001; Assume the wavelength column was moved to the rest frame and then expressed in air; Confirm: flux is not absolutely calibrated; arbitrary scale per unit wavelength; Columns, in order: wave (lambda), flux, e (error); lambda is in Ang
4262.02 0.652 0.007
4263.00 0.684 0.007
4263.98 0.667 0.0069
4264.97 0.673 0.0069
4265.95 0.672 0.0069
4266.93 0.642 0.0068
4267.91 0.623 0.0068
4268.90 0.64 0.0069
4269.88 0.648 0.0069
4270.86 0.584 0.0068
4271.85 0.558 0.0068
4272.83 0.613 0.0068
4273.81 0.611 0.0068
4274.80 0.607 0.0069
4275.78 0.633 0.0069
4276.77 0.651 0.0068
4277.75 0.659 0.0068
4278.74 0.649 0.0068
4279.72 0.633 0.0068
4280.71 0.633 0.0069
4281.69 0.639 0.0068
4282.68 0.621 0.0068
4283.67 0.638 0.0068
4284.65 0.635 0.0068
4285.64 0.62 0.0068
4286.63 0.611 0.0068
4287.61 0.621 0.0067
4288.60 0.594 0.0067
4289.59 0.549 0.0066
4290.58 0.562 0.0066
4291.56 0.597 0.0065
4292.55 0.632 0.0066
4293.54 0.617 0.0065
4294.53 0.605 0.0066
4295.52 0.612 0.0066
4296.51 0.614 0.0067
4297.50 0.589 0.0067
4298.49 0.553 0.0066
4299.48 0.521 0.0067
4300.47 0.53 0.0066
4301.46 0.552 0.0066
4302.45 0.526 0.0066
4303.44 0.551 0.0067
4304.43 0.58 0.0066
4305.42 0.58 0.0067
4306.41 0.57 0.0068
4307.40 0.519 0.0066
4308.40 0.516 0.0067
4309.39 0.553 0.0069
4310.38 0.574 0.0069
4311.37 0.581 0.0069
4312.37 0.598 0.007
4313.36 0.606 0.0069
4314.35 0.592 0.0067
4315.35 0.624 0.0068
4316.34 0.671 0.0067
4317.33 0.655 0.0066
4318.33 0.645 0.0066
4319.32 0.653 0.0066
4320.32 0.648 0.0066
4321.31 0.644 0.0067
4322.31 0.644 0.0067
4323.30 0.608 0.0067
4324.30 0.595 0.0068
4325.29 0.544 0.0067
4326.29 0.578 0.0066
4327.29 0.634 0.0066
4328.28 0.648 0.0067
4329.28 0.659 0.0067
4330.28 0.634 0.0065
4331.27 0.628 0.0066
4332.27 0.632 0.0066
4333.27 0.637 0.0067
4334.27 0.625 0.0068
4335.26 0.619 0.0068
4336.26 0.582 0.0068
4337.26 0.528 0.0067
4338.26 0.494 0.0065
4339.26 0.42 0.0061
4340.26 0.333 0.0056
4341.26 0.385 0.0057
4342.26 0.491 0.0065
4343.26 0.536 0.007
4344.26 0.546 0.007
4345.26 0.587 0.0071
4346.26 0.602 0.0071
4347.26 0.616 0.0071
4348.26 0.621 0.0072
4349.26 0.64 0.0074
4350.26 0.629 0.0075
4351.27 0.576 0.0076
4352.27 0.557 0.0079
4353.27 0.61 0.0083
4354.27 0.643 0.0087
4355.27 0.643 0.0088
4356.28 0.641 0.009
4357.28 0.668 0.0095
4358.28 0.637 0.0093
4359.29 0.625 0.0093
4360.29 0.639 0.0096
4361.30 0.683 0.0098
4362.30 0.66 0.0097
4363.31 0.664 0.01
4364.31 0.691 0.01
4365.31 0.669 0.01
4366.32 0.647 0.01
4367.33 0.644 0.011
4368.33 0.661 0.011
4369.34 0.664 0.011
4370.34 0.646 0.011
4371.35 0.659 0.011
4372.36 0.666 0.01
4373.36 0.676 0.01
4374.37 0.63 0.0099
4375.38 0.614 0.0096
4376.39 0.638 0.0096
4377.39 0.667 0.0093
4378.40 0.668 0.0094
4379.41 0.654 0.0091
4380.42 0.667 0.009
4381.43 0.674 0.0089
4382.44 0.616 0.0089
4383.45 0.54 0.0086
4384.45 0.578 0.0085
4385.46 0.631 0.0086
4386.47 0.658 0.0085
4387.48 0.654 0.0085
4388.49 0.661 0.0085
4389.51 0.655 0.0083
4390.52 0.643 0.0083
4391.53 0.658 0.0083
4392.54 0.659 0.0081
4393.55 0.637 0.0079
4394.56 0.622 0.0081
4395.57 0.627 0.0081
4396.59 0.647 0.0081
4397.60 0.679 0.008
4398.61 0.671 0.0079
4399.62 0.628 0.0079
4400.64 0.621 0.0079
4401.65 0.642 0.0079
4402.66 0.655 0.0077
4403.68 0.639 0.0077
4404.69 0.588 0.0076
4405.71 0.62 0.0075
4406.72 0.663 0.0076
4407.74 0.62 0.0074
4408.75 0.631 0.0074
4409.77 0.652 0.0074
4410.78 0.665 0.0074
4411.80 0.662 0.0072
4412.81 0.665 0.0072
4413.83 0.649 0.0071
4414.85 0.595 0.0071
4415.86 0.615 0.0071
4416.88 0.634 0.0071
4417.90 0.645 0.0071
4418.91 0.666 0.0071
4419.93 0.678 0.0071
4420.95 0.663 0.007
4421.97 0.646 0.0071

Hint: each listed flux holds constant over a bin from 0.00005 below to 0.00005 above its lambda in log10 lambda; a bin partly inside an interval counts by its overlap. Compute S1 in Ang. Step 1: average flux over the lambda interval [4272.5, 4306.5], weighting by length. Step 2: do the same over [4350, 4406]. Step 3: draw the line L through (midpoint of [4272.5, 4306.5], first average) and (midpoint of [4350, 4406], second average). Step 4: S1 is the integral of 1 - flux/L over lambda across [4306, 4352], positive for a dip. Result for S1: 2.5 Ang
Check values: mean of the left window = 0.601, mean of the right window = 0.642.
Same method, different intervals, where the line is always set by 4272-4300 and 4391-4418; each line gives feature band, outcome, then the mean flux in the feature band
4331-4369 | 1.76 Ang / 0.598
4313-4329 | -0.14 Ang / 0.625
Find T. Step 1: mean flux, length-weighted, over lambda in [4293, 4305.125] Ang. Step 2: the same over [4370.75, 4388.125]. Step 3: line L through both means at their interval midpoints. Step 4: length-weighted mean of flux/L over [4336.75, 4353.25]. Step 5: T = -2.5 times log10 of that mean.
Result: 0.14 mag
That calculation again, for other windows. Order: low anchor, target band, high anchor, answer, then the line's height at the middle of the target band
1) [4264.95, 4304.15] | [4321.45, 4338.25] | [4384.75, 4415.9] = 0.02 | 0.621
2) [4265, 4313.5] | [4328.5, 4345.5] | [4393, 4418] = 0.12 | 0.615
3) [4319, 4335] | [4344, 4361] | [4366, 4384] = 0.03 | 0.636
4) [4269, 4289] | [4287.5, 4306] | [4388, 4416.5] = 0.09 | 0.626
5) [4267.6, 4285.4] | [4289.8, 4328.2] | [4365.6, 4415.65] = 0.07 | 0.631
